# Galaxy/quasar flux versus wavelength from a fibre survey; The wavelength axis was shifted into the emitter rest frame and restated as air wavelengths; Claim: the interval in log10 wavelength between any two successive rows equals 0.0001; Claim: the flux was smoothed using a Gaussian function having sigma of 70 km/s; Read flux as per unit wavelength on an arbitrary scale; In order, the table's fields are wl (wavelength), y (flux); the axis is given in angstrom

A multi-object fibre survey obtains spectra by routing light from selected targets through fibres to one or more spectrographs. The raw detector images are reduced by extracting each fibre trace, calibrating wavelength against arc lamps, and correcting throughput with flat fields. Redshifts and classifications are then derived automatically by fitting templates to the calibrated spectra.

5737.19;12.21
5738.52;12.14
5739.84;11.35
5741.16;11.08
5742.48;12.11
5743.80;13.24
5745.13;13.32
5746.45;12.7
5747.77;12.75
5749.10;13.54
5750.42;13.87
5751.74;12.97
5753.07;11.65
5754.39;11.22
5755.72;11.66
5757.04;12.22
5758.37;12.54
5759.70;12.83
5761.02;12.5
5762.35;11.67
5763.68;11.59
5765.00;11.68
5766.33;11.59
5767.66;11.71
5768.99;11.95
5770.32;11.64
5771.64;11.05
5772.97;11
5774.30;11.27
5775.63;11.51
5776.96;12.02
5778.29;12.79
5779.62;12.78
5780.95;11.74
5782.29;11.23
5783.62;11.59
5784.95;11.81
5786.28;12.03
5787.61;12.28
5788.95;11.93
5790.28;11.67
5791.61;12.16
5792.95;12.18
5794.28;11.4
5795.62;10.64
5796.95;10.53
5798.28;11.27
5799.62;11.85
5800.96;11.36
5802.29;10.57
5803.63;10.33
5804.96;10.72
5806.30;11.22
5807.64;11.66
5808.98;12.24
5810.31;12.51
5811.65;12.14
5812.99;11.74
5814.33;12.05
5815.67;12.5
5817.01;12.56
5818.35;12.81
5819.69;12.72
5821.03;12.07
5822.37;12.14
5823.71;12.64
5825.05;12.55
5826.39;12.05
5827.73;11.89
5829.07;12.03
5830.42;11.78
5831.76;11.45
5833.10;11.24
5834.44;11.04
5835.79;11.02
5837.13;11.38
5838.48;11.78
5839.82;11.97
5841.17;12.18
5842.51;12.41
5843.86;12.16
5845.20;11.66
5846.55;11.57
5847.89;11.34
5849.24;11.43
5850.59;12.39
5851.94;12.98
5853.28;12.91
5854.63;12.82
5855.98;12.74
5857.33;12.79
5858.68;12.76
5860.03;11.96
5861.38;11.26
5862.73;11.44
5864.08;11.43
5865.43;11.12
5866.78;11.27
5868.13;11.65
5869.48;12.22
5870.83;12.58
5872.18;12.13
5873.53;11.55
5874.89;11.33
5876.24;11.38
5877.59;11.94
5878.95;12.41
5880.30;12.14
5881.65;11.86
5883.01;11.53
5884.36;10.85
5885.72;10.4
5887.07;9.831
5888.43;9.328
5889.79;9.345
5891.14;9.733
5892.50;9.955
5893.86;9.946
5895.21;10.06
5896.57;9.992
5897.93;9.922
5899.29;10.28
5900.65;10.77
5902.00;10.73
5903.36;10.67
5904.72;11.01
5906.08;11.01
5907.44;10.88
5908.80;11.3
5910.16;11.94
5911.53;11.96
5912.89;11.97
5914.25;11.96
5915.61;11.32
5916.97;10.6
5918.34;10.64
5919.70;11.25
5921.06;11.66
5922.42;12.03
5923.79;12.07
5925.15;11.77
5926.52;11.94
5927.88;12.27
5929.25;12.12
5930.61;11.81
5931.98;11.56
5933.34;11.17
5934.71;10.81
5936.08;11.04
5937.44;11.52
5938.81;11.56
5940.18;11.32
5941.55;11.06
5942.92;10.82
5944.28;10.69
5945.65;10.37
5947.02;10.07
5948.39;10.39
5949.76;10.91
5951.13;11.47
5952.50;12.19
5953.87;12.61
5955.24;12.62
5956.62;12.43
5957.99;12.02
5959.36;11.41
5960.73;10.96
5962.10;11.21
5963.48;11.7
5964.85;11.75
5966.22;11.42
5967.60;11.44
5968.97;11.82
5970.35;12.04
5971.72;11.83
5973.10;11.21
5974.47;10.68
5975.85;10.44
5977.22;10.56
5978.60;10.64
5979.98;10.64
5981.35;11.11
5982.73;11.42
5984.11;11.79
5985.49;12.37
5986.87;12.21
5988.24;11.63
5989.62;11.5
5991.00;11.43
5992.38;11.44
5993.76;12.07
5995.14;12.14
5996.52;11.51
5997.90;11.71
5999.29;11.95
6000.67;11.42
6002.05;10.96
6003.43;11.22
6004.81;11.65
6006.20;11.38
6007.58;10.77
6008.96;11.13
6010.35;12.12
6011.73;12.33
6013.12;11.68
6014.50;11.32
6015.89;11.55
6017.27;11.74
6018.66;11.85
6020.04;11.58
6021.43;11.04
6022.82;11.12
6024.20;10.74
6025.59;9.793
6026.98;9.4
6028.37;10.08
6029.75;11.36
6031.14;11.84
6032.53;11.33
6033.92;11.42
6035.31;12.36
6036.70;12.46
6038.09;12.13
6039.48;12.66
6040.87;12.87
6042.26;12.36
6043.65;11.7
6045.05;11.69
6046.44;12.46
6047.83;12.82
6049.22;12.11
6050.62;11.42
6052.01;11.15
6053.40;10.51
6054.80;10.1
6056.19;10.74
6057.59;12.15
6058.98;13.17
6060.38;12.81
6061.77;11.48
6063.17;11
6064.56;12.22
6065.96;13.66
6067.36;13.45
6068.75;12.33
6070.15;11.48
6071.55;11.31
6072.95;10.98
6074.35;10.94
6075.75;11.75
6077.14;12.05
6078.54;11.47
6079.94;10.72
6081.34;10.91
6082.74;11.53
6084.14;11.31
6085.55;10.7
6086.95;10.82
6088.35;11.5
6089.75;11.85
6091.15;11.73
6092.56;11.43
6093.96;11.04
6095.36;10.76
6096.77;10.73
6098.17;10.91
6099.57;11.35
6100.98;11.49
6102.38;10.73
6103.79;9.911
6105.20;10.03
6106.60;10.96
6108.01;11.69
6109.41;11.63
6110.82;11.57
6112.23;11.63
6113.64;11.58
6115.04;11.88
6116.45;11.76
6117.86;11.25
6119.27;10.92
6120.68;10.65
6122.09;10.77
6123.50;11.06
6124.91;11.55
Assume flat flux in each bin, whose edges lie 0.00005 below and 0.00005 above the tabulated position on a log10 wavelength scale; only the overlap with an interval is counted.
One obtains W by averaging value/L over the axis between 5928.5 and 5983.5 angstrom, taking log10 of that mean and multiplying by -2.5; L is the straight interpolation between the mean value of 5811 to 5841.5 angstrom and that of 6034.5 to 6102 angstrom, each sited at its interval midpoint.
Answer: 0.05 mag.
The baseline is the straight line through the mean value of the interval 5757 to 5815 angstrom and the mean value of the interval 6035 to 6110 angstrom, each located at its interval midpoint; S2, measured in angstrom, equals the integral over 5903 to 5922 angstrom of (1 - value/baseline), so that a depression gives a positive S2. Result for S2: 0.54 angstrom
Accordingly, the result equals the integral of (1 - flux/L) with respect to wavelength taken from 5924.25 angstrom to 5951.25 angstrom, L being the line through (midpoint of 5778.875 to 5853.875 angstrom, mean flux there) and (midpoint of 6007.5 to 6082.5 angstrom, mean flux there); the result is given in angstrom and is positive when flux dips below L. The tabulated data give 1.12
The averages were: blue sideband 11.8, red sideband 11.6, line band 11.2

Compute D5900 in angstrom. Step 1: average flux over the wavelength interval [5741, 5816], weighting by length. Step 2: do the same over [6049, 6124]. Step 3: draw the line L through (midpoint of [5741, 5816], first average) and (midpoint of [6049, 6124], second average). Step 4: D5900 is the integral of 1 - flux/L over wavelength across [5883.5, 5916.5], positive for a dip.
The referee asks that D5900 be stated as 3.0 angstrom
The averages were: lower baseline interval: 11.9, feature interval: 10.6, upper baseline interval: 11.4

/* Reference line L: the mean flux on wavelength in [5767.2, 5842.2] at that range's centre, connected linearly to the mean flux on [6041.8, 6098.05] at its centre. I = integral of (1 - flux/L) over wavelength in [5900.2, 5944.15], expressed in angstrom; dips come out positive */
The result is 1.1 angstrom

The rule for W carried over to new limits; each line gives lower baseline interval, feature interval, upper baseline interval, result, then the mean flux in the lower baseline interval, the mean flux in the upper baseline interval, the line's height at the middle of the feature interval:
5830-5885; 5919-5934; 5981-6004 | -0.004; 11.9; 11.6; 11.7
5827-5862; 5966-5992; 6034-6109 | 0.034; 12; 11.6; 11.7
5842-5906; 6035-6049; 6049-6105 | -0.086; 11.4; 11.4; 11.4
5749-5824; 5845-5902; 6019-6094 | 0.041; 11.9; 11.6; 11.8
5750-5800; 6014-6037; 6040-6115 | 0.035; 11.8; 11.5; 11.6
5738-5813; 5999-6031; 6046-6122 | 0.030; 11.9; 11.4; 11.5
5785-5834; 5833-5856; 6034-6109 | -0.015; 11.8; 11.6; 11.8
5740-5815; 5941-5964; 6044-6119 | 0.028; 11.9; 11.5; 11.6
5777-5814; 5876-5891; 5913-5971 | 0.058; 11.7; 11.5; 11.5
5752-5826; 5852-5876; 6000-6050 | -0.025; 11.8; 11.6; 11.7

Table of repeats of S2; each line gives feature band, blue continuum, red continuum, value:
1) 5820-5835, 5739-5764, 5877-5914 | -0.5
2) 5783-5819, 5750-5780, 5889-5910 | -0.5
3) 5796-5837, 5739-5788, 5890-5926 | -0.3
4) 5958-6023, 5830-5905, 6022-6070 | 0.8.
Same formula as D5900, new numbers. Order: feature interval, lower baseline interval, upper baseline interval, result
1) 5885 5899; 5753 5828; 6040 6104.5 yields 2.22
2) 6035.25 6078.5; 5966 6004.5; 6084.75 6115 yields -2.54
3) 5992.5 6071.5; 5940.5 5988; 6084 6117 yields -2.67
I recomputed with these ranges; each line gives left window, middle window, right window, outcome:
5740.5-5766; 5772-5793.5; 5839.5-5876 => 0.7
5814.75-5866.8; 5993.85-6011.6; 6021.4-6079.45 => 0.3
